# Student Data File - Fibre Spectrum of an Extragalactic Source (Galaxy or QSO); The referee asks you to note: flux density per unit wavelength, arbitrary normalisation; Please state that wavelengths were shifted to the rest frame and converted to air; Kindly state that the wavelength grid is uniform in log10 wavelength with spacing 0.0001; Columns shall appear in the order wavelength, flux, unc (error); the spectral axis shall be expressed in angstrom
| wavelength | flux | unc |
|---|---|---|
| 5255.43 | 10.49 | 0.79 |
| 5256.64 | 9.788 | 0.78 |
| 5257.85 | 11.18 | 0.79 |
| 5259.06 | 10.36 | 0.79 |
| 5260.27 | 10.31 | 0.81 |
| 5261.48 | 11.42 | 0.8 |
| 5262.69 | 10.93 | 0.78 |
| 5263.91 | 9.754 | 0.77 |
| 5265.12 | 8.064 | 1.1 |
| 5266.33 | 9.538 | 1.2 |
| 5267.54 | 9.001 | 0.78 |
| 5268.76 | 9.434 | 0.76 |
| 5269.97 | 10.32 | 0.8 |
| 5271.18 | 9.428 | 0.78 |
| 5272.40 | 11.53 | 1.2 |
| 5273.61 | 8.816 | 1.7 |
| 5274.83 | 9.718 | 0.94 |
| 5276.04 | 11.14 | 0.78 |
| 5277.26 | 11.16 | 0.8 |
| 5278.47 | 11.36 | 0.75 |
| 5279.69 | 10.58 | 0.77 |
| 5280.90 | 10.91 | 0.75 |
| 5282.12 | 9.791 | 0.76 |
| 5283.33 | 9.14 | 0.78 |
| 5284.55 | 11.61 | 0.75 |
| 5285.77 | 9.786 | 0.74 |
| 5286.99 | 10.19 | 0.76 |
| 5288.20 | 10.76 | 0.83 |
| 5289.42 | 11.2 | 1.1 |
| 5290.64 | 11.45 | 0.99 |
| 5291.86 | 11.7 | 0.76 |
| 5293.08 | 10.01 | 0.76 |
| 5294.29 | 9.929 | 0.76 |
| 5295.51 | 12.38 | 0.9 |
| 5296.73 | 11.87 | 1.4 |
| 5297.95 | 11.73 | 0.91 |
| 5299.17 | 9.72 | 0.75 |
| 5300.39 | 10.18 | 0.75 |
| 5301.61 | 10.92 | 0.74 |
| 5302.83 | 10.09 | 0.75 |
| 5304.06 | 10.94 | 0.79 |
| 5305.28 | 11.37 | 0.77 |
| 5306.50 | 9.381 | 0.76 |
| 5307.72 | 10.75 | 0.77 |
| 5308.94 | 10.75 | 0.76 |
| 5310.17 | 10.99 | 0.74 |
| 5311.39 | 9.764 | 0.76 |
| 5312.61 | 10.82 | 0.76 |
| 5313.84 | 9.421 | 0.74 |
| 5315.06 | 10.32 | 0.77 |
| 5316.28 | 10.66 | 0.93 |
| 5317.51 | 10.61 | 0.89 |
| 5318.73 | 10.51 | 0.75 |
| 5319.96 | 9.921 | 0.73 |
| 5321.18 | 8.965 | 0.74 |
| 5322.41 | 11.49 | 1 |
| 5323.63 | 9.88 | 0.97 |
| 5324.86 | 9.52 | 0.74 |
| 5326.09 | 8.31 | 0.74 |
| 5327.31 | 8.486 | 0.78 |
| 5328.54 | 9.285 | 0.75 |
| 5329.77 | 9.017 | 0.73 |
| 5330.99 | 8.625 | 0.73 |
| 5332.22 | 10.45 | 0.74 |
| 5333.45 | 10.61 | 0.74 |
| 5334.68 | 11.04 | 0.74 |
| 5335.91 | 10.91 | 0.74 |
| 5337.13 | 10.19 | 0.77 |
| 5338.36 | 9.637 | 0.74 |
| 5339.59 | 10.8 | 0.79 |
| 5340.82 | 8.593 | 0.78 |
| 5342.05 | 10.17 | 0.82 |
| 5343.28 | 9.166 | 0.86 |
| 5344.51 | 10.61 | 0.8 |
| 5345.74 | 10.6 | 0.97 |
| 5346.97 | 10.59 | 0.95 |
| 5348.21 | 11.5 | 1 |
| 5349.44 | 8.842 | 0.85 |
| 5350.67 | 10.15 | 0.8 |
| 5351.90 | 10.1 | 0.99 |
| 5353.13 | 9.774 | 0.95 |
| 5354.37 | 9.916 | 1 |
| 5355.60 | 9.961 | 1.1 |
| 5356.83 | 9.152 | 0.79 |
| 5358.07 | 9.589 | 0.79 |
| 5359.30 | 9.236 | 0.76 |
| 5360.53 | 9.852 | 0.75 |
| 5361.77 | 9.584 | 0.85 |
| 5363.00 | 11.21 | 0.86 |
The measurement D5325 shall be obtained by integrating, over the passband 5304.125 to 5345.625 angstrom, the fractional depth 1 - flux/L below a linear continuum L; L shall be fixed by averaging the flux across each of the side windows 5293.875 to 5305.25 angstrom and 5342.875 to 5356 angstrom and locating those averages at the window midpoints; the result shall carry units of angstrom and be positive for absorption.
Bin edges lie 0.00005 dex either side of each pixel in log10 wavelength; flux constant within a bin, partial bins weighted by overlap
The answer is 1.8 angstrom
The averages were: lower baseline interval 10.9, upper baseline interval 10.1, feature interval 10.1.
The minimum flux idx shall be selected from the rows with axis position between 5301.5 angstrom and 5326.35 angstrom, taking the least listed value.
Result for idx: 8.31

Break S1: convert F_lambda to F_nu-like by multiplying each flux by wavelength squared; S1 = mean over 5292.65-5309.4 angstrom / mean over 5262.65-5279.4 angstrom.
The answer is 1.09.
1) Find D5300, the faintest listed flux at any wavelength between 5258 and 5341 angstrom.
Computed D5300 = 8.064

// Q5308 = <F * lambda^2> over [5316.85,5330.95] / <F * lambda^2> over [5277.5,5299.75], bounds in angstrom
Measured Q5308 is 0.9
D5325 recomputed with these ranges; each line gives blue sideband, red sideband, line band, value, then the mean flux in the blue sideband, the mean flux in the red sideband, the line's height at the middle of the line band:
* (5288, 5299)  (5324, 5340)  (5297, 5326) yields 0.42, 11.2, 9.75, 10.5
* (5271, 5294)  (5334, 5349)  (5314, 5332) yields 1.19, 10.6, 10.3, 10.4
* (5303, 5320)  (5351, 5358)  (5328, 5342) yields 0.20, 10.4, 9.78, 10.1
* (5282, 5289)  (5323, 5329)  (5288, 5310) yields -2.14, 10.3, 9.1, 9.88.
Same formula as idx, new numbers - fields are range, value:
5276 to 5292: 9.14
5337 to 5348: 8.593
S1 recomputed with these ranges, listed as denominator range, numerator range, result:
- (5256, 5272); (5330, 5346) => 1.04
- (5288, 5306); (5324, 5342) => 0.90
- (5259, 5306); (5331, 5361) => 0.98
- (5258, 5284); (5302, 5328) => 1.02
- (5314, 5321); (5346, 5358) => 0.99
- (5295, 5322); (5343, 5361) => 0.96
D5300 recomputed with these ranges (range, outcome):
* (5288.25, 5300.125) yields 9.72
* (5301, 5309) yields 9.381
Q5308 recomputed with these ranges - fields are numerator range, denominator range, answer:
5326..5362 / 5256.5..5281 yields 0.99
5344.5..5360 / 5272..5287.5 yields 0.98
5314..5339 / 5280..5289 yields 0.97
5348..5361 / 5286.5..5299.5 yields 0.91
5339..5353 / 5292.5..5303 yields 0.95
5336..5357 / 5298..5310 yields 0.97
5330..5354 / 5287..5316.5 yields 0.96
